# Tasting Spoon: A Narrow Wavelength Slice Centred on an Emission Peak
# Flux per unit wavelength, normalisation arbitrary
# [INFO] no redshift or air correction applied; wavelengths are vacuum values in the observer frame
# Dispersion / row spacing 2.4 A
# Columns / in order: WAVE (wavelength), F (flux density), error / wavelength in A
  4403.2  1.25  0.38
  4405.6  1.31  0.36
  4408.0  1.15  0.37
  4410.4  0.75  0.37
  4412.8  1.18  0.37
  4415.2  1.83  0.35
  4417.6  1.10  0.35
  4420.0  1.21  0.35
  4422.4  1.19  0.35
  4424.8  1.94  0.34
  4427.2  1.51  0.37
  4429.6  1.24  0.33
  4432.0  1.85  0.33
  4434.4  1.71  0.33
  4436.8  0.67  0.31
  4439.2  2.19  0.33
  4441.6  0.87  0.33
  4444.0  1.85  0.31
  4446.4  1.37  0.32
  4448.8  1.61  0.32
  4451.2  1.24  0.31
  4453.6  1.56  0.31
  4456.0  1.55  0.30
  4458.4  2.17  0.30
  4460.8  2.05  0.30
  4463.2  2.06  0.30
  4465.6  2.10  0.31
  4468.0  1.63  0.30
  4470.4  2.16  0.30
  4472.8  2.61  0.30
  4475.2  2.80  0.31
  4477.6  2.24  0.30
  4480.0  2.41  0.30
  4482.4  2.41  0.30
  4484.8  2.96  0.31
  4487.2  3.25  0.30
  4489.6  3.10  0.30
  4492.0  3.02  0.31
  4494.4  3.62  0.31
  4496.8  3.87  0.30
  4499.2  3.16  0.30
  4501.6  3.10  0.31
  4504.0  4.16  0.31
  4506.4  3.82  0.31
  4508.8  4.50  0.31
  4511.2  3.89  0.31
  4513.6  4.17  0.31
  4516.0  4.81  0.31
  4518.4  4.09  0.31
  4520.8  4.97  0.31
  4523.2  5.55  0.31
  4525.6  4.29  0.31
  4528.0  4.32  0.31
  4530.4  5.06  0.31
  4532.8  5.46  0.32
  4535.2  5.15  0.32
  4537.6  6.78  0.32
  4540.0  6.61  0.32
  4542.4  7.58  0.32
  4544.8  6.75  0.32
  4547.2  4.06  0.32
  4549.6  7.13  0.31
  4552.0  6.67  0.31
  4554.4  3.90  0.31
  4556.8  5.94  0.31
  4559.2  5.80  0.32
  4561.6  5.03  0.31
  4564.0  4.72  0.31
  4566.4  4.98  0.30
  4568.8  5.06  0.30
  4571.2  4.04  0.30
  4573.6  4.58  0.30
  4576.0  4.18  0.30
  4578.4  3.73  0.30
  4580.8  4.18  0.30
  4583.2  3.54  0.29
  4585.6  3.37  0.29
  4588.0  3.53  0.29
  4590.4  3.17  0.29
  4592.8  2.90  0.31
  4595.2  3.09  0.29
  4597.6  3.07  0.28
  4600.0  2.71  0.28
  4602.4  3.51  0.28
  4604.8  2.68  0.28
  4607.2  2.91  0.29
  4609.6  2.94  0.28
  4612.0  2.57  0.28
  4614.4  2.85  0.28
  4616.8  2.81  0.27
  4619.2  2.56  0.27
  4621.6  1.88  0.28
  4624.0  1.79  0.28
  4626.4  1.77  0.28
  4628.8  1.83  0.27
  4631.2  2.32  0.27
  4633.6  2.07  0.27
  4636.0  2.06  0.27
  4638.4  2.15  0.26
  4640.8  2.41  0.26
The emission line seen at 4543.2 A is C IV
